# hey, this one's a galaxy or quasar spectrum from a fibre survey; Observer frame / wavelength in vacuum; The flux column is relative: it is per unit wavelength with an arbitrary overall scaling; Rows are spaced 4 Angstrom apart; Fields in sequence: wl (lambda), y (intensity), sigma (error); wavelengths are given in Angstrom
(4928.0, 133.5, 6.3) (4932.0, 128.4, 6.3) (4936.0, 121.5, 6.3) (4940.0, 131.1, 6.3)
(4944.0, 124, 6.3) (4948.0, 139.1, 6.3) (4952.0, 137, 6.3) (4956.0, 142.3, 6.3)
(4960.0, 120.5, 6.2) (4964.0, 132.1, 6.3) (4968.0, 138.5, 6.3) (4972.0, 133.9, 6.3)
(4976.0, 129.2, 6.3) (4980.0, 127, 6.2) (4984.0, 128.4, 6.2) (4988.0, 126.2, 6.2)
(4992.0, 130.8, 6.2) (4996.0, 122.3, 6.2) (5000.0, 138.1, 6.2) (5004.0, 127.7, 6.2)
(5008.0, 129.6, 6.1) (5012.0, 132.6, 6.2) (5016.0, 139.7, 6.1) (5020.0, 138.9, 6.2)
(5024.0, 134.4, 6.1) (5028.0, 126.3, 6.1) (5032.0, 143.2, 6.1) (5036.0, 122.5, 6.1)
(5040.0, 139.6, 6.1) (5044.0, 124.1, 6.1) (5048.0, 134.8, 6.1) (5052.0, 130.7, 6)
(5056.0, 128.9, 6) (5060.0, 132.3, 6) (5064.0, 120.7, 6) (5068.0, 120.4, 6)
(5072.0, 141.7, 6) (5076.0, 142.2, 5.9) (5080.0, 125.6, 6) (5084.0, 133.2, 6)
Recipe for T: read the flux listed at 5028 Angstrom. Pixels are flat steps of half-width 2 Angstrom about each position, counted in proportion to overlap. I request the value 126.3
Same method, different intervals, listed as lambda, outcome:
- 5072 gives 141.7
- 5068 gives 120.4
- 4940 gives 131.1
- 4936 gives 121.5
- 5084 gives 133.2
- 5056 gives 128.9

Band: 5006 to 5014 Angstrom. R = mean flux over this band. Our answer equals 131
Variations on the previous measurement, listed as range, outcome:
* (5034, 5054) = 130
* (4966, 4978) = 134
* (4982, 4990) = 127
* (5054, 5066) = 127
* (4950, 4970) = 134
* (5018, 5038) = 133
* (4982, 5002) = 129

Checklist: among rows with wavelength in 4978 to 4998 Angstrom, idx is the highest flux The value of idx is 130.8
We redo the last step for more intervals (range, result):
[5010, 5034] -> 143.2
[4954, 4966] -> 142.3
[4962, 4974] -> 138.5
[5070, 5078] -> 142.2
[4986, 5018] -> 139.7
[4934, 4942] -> 131.1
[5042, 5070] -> 134.8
